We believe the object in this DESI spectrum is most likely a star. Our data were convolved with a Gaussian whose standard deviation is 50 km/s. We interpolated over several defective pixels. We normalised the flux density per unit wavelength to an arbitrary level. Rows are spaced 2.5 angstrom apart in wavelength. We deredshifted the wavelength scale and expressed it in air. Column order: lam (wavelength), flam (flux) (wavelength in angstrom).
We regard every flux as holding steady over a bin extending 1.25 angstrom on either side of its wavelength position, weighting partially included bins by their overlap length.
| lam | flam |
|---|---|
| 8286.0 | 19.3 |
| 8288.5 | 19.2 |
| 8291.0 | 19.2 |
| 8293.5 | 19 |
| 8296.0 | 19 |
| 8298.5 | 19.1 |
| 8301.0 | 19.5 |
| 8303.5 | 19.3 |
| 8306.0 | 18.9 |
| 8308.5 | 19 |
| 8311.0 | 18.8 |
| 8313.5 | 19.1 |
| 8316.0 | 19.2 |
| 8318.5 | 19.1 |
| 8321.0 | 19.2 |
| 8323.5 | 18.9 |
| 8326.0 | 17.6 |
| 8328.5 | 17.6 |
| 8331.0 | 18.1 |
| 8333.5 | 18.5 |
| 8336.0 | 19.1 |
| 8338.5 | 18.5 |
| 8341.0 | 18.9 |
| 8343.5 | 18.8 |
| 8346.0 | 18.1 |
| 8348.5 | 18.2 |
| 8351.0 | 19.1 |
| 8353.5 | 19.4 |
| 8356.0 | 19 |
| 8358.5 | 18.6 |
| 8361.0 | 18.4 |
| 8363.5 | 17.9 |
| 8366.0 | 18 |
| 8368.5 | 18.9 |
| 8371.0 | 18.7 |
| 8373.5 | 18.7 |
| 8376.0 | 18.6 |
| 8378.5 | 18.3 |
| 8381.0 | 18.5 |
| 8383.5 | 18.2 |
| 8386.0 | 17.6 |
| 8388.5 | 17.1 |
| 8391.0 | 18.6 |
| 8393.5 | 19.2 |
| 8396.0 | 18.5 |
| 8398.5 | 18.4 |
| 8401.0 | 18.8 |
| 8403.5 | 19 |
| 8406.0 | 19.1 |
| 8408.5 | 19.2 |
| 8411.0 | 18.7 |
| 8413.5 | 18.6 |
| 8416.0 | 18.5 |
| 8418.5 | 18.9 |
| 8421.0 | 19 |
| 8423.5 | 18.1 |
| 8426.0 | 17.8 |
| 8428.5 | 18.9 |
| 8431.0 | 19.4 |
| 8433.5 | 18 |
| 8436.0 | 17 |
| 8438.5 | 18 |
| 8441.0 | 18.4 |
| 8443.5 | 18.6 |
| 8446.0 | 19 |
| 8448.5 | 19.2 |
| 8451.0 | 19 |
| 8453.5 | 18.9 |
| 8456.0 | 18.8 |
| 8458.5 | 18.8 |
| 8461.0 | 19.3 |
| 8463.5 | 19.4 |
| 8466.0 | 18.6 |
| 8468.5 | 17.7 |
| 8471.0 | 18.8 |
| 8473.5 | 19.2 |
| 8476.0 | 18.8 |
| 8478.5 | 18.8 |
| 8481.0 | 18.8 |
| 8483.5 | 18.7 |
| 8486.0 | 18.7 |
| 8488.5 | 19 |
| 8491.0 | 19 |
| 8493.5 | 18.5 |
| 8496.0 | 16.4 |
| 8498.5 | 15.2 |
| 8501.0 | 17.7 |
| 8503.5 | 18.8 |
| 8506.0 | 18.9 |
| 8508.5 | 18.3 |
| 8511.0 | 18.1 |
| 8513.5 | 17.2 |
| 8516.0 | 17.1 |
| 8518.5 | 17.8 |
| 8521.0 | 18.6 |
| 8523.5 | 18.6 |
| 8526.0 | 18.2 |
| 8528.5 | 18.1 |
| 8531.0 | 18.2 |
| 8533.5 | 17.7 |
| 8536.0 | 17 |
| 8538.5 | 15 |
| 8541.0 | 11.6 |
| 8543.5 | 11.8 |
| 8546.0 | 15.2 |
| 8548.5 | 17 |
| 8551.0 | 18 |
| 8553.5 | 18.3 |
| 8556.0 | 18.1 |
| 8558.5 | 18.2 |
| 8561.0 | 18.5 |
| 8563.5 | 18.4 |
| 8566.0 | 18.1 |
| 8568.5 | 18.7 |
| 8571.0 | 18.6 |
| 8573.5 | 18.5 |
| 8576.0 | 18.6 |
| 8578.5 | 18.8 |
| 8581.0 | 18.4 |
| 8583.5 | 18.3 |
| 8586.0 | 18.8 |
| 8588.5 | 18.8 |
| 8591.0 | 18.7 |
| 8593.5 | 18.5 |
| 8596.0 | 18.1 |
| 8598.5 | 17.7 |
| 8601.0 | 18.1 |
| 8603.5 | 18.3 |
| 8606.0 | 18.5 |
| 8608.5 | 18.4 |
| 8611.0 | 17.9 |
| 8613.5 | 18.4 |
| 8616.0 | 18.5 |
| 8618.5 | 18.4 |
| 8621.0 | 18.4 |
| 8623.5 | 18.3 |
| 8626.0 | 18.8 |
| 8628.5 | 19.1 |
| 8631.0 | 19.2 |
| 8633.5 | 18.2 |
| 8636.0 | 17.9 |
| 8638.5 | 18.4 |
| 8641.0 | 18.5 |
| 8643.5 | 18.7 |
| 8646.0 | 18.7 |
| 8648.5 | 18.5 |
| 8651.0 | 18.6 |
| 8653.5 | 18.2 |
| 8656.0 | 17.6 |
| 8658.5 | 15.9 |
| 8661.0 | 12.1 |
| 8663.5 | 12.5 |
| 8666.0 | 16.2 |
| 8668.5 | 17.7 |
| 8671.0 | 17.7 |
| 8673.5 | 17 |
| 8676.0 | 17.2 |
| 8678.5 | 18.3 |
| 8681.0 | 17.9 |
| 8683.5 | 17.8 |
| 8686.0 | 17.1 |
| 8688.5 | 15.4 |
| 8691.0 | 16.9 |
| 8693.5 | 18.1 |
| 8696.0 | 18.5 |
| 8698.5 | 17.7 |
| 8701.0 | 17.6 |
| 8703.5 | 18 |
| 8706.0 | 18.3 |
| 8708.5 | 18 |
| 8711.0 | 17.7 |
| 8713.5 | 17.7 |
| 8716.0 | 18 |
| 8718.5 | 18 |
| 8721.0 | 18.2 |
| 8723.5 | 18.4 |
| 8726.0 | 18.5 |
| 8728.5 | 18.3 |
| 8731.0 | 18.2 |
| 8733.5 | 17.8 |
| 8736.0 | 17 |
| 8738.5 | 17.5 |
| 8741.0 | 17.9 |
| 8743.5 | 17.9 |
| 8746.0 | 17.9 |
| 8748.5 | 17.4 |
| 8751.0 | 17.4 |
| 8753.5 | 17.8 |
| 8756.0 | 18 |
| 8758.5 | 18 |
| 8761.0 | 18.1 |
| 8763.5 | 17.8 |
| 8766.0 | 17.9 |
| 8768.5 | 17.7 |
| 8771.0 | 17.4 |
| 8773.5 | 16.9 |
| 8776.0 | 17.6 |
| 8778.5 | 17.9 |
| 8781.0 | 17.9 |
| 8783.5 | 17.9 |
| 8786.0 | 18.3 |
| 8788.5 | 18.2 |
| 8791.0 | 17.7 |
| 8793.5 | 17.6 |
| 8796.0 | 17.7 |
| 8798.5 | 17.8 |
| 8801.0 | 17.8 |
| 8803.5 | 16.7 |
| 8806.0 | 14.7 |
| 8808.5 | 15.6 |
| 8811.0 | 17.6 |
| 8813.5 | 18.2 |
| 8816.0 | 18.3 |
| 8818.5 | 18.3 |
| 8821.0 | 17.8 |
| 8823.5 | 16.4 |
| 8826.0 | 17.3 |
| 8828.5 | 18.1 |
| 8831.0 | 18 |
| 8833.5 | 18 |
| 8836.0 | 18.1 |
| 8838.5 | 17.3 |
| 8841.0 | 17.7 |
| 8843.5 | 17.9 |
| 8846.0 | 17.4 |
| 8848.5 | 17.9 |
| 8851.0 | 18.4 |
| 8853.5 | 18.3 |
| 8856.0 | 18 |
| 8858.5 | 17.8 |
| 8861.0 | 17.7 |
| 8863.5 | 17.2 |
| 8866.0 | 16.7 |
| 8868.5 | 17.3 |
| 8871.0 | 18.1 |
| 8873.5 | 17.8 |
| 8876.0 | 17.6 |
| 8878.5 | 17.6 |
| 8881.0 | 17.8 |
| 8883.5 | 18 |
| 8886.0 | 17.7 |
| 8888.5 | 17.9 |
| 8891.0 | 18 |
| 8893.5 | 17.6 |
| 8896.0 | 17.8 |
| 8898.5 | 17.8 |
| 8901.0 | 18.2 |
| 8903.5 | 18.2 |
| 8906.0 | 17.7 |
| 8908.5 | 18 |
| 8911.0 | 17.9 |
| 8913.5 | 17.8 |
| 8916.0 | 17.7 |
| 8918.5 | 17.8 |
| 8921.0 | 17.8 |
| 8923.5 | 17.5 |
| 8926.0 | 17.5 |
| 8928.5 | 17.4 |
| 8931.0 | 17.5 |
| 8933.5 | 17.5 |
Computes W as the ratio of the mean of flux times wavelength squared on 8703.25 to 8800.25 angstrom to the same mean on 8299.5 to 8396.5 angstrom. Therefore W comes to 1.1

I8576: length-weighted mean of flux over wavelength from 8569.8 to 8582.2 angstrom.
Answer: 18.6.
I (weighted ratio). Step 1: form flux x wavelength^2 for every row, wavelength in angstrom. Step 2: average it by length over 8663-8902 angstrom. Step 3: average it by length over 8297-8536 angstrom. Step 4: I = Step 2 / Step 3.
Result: 1.04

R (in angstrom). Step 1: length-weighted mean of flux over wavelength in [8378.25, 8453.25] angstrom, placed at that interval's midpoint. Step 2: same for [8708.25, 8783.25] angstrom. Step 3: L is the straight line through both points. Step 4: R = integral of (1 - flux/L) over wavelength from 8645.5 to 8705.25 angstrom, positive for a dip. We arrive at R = 2.8 angstrom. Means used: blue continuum 18.5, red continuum 17.8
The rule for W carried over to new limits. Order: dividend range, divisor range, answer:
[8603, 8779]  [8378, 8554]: 1.03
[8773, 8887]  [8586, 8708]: 1.03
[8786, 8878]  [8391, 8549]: 1.06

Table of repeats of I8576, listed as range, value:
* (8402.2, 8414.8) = 18.9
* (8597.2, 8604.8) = 18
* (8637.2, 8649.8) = 18.6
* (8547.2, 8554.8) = 17.8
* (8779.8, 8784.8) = 17.9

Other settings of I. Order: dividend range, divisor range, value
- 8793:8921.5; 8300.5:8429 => 1.06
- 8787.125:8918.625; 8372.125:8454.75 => 1.06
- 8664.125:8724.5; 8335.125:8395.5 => 1.03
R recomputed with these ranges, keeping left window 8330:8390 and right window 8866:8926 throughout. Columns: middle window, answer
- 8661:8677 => 1.80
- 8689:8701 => 0.27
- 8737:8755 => 0.29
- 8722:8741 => 0.04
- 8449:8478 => -0.82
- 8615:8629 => -0.33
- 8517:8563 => 3.08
